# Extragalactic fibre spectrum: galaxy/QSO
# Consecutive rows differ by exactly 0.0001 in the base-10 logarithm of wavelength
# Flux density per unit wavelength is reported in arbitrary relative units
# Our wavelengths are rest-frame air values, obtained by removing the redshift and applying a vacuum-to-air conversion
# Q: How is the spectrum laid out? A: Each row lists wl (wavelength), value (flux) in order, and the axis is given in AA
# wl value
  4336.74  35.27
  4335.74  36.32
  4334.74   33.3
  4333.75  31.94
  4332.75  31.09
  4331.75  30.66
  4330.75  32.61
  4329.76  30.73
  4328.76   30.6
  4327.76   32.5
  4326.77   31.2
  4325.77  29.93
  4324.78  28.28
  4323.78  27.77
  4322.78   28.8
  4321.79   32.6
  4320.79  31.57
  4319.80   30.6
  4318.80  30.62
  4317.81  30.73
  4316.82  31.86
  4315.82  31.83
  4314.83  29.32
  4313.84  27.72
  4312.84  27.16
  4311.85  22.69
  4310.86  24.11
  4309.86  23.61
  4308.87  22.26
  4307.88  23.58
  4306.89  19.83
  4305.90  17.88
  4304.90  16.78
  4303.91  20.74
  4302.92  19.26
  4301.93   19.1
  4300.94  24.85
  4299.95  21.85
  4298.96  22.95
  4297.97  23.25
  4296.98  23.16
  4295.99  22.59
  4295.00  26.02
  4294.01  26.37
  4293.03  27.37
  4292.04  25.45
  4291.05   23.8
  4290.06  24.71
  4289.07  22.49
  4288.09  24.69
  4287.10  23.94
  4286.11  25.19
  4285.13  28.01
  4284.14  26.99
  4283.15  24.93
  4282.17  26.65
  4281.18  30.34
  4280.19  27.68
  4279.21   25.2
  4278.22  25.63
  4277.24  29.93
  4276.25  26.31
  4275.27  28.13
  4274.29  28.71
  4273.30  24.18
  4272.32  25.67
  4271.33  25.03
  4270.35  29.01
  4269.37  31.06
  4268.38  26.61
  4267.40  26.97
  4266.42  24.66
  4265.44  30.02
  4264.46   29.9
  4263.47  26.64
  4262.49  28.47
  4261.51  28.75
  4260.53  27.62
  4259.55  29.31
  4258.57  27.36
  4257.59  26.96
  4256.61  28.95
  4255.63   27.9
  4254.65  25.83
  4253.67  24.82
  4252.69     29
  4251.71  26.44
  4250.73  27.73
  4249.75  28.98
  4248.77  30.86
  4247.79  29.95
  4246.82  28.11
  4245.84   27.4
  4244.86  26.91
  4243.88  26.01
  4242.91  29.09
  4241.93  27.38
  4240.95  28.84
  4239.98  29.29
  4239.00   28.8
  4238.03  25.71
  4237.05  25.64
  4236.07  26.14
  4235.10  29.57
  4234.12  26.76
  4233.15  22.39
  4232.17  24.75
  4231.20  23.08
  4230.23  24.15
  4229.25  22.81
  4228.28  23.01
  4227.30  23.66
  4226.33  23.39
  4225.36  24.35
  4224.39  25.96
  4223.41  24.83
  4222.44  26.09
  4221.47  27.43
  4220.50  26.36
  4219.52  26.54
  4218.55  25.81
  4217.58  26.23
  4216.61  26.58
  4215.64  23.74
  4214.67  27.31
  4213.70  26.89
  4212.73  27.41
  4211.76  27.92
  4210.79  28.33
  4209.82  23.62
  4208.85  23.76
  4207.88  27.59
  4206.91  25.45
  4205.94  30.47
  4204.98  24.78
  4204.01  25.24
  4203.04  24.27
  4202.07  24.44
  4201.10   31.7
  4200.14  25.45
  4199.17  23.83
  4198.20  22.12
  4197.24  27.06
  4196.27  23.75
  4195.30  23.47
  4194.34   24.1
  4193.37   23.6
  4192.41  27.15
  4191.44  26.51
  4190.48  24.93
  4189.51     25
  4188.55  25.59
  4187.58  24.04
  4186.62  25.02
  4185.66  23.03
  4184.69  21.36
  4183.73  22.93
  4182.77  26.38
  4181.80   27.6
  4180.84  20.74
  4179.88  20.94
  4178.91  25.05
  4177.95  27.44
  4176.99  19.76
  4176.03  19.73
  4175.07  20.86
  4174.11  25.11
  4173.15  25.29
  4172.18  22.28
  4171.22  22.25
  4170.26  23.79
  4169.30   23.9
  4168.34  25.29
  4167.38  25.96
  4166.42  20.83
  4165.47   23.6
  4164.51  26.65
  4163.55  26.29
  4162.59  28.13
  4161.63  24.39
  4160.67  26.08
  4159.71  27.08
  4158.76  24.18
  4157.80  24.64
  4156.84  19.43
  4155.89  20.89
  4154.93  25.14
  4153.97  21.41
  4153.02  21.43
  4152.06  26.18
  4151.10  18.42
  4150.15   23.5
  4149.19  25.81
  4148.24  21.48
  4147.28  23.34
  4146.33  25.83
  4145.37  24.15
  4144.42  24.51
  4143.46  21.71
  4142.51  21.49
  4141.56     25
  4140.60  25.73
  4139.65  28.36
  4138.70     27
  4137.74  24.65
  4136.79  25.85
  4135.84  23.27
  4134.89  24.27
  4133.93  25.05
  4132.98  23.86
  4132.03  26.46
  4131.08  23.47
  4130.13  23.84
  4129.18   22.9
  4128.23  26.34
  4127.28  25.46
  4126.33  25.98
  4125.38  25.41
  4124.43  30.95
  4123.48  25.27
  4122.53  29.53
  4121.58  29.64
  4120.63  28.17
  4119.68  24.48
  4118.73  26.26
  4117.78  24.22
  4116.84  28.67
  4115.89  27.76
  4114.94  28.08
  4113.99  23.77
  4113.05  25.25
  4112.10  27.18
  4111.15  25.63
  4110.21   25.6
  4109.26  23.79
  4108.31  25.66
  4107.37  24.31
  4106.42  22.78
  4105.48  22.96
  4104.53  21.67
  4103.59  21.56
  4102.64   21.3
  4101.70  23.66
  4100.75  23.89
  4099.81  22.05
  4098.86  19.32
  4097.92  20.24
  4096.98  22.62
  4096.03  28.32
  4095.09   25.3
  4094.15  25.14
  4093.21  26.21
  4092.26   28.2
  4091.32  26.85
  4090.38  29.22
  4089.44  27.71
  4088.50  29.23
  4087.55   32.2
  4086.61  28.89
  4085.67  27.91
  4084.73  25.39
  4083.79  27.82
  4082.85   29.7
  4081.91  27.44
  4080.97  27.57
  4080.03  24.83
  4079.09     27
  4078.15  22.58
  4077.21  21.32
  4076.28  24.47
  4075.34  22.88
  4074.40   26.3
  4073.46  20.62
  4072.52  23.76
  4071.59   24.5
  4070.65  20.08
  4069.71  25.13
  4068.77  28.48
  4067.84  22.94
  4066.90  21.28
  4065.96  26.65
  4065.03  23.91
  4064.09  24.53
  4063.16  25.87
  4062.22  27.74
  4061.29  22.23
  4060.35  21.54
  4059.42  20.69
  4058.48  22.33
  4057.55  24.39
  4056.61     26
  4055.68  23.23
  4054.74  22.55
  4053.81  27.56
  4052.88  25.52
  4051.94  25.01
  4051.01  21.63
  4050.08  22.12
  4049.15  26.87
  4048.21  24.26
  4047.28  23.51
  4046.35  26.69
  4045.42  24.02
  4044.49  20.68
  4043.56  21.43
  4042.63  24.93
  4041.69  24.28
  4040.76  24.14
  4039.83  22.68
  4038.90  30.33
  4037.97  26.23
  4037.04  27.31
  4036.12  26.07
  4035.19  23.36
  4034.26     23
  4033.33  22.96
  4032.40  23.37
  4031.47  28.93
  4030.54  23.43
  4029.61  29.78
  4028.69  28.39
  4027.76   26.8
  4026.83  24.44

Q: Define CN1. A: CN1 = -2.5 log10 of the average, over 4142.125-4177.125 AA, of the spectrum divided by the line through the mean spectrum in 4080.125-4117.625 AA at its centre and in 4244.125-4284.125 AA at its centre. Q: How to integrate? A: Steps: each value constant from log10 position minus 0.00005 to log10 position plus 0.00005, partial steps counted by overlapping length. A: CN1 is 0.12 mag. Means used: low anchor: 25.6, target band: 23.6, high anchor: 27.6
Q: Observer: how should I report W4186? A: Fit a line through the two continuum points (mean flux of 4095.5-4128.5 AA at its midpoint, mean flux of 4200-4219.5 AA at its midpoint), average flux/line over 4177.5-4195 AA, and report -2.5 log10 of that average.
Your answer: 0.07 mag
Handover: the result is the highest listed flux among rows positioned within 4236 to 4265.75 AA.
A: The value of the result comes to 30.86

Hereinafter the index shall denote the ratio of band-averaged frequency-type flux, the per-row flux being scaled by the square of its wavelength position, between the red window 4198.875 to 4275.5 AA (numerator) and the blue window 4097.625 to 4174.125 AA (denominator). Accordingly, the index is 1.14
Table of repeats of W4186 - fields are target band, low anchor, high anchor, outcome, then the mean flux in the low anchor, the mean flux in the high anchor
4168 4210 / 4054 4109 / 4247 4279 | 0.09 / 24.7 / 27.7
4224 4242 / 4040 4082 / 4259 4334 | 0.02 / 24.1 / 26.7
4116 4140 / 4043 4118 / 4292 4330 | -0.04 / 24.8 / 26.1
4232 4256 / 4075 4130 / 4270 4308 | -0.11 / 25.7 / 24.6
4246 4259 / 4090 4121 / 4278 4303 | -0.13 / 24.8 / 24.8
